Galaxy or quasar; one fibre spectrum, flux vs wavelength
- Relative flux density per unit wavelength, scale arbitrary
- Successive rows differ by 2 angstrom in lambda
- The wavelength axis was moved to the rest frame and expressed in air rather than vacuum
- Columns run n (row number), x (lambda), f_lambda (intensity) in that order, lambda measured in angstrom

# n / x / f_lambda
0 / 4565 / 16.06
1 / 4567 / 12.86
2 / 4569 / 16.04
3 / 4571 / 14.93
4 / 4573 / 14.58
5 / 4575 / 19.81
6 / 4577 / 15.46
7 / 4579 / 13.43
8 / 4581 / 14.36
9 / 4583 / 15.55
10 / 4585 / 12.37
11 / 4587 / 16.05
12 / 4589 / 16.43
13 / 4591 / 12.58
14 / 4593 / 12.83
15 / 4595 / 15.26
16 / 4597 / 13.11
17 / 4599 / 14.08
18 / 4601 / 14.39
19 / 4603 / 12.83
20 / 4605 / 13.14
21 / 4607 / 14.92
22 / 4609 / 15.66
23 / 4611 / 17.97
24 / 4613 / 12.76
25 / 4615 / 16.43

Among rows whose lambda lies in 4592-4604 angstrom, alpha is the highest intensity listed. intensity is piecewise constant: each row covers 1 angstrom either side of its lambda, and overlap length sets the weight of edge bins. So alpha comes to 15.26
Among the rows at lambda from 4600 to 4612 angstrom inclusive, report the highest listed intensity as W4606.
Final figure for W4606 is 17.97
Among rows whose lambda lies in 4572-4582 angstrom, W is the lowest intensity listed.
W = 13.43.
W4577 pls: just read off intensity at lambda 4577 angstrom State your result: 15.46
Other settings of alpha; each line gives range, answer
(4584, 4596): 16.43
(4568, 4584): 19.81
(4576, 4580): 15.46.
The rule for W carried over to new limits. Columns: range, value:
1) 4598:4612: 12.83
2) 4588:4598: 12.58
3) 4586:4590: 16.05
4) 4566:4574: 12.86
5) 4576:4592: 12.37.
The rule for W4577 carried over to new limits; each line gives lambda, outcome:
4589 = 16.43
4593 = 12.83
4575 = 19.81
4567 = 12.86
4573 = 14.58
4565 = 16.06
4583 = 15.55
